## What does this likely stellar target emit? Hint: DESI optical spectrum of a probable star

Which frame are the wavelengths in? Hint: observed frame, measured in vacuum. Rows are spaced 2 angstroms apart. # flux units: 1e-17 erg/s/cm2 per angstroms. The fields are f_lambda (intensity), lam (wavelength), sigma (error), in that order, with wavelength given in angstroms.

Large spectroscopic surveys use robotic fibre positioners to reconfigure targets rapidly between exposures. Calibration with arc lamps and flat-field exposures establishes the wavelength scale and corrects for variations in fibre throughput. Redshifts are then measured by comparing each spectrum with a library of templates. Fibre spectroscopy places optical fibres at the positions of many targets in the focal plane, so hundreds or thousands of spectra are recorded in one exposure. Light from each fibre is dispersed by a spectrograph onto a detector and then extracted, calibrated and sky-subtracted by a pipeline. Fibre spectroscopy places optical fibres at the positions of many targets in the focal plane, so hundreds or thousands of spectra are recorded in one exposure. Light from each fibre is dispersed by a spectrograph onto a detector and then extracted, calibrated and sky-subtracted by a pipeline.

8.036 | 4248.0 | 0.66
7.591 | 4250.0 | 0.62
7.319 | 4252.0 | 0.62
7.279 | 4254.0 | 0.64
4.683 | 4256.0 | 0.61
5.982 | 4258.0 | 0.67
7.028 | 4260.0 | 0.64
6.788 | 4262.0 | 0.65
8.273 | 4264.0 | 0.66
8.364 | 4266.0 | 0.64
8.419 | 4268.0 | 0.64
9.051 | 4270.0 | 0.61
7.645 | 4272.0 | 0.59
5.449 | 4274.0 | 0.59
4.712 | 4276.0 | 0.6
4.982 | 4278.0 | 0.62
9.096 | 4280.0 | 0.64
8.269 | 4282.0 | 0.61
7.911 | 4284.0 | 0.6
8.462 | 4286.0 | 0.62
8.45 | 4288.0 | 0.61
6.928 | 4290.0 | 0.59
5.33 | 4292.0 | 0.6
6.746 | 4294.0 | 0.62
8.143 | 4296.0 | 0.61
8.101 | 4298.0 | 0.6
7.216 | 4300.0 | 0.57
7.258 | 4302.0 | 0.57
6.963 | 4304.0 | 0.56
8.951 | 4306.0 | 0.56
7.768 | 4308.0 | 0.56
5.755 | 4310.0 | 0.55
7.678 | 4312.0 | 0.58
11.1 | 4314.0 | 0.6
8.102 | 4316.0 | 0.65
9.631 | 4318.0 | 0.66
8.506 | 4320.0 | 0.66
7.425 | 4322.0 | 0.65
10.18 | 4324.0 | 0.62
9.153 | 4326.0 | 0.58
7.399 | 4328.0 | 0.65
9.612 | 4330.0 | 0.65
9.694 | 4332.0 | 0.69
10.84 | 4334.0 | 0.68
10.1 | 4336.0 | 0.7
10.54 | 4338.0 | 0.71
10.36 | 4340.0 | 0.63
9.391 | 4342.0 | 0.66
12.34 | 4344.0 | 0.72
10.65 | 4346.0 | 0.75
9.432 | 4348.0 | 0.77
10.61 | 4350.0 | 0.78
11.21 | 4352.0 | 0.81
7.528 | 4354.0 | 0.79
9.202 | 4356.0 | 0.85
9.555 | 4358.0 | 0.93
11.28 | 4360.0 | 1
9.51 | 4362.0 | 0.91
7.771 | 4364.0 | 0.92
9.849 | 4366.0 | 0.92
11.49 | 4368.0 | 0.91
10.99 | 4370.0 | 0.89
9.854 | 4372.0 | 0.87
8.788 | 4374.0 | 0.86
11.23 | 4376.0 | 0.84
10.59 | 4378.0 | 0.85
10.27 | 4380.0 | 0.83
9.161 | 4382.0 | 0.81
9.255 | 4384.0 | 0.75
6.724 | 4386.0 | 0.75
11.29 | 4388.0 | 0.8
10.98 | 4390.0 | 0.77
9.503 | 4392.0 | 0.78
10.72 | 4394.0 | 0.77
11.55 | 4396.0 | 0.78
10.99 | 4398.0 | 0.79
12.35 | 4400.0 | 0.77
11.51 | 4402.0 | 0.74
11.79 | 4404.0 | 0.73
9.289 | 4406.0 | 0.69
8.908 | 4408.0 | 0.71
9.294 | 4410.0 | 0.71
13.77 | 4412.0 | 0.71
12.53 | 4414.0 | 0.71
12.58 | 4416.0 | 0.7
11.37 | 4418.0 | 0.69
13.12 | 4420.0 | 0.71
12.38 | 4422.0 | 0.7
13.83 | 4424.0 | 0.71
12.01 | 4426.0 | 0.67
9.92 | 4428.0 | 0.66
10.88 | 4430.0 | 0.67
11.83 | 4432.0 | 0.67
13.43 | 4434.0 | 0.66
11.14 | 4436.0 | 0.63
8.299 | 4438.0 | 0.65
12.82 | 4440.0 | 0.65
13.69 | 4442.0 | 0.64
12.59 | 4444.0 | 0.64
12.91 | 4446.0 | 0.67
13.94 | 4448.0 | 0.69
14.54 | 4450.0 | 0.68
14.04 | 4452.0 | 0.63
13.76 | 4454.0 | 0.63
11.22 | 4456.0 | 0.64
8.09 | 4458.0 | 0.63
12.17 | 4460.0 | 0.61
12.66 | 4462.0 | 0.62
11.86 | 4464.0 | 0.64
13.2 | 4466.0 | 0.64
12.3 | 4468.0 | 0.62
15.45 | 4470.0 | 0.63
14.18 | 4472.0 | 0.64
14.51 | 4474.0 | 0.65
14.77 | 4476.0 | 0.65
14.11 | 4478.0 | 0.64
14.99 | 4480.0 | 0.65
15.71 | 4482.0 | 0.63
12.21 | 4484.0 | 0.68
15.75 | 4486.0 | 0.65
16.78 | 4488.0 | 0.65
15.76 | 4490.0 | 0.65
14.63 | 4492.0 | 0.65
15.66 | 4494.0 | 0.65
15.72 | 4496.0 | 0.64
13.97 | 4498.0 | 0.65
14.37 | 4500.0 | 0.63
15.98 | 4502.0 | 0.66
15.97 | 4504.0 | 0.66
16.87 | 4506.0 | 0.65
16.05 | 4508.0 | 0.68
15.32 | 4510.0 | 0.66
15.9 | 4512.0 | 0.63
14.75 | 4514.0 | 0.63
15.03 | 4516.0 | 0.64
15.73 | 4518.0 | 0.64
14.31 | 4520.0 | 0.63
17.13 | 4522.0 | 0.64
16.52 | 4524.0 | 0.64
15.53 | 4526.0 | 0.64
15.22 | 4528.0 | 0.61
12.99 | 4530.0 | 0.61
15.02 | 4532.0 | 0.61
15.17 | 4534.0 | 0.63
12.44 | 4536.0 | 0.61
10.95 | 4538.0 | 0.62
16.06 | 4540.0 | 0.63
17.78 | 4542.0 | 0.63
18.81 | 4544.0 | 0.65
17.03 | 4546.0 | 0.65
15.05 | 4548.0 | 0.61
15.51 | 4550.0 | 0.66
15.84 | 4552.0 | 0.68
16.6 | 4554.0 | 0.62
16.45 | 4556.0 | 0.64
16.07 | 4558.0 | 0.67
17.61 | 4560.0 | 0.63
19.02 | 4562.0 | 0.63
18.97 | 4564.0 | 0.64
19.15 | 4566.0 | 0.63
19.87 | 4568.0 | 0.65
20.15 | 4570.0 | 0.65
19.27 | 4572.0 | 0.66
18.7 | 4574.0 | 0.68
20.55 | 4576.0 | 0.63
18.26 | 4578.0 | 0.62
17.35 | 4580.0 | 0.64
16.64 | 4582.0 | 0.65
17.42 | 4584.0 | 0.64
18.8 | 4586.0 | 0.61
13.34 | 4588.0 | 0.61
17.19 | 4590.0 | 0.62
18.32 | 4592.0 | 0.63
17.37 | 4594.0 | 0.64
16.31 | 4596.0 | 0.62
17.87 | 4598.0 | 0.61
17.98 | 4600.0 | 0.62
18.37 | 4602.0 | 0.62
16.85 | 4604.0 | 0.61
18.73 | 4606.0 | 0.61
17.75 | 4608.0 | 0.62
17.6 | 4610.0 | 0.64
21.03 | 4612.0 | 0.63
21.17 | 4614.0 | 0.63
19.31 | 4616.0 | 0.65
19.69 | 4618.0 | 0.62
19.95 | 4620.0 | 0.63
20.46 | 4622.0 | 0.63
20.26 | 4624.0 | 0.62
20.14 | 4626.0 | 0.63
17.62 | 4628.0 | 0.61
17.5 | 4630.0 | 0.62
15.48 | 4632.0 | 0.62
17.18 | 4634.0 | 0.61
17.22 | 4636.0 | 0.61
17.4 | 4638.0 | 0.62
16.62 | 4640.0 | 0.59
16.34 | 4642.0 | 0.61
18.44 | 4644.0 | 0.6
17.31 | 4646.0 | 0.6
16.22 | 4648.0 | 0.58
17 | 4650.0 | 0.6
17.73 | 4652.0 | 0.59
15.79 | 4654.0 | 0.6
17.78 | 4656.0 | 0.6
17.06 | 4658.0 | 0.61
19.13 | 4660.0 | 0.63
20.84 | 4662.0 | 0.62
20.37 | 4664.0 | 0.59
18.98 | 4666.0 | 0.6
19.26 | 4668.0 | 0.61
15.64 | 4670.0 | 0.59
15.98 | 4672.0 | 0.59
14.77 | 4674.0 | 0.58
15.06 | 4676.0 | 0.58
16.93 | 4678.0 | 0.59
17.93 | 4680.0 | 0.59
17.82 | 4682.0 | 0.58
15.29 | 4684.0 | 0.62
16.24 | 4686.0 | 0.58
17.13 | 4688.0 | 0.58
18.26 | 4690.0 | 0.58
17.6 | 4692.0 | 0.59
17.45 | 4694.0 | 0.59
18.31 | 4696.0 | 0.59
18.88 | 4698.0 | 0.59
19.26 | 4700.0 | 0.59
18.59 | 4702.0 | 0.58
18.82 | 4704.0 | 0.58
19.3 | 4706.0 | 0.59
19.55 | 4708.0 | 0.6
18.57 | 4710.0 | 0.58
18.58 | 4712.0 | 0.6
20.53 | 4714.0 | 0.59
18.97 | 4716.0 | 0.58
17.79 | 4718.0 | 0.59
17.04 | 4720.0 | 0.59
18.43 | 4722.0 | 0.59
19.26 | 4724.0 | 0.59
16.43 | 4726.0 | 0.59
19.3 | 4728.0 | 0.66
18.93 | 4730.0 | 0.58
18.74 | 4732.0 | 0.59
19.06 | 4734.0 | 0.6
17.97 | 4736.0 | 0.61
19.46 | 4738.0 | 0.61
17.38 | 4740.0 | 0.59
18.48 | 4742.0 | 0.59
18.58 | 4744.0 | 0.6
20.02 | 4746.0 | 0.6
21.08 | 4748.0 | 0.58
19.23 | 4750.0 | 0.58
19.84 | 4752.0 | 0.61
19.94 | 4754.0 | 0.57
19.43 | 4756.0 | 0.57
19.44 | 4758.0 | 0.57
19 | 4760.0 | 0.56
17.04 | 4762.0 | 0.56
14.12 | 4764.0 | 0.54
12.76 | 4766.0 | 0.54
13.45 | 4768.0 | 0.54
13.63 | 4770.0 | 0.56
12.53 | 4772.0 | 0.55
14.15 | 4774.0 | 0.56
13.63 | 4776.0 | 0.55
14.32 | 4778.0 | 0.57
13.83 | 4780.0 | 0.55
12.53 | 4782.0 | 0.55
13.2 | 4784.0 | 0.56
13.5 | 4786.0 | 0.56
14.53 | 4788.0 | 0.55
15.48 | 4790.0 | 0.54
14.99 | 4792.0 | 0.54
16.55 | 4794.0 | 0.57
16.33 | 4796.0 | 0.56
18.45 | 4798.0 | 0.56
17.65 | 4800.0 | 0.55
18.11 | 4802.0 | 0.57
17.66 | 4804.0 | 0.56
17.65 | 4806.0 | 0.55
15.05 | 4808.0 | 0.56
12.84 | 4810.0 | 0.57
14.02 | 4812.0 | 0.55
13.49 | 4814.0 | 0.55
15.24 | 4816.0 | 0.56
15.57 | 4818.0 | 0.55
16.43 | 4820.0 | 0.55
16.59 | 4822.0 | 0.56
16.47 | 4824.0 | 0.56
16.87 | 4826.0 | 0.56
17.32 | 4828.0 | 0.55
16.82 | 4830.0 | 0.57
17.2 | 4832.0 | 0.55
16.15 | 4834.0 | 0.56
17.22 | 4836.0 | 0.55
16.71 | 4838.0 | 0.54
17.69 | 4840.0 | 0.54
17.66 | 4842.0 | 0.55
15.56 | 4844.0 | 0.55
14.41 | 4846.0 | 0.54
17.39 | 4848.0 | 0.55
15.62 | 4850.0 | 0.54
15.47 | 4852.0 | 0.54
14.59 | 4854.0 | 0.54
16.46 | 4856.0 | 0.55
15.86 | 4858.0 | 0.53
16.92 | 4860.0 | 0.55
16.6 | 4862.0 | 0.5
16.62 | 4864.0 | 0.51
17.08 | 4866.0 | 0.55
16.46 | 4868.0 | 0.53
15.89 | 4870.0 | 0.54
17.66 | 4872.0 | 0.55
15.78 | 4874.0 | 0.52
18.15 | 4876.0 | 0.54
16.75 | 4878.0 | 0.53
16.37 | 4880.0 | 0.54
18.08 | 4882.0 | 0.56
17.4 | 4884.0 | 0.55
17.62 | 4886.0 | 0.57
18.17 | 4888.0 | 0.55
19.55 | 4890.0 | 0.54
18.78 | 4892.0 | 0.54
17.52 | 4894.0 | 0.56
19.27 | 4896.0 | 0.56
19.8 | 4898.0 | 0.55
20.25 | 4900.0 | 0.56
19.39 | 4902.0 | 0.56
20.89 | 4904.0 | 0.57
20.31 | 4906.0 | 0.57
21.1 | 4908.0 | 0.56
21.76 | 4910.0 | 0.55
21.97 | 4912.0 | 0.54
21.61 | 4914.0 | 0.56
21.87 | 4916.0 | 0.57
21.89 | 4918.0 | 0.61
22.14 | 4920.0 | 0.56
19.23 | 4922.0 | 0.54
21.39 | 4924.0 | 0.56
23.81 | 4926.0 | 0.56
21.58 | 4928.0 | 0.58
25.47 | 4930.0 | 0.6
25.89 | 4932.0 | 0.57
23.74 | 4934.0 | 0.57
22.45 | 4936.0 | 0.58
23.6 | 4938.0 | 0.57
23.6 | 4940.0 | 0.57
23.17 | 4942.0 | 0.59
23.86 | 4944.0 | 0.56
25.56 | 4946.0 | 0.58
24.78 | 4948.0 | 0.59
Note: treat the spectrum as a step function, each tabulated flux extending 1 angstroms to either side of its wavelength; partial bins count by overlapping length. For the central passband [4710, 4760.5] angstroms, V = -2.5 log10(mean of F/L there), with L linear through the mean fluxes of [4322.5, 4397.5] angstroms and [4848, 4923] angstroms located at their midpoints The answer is -0.18 mag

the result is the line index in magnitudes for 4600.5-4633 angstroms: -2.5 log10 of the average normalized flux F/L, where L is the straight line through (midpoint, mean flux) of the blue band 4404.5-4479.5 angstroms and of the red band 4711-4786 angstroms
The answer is -0.24 mag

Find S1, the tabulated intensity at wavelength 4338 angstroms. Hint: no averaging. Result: 10.54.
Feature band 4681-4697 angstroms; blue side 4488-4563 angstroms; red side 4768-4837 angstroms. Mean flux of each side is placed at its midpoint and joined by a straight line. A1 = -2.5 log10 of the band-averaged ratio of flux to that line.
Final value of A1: -0.11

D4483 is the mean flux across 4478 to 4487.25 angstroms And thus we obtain 14.7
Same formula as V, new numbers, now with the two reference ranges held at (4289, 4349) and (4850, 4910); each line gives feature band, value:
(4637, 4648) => -0.22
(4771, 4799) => 0.12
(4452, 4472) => -0.13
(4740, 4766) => -0.18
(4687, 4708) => -0.23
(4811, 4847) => 0.05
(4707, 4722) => -0.23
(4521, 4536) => -0.25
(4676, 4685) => -0.15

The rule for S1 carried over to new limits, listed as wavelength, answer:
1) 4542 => 17.78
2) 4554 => 16.6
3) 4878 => 16.75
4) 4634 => 17.18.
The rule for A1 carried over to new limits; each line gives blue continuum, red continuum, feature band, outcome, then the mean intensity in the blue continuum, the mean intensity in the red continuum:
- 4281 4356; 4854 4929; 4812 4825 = 0.14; 8.76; 18.9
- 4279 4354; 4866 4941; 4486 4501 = -0.25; 8.78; 20.2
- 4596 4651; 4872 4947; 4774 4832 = 0.26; 18.2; 20.8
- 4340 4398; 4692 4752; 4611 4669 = -0.10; 10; 18.8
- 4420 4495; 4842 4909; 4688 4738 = -0.17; 13.2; 17.5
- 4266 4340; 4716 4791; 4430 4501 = -0.19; 8.13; 16.9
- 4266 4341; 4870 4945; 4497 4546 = -0.21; 8.16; 20.5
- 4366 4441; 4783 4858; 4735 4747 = -0.23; 11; 16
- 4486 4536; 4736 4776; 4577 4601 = -0.08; 15.4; 17.3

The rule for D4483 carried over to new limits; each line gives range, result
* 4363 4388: 9.73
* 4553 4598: 17.9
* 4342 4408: 10.2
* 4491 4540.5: 15.1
